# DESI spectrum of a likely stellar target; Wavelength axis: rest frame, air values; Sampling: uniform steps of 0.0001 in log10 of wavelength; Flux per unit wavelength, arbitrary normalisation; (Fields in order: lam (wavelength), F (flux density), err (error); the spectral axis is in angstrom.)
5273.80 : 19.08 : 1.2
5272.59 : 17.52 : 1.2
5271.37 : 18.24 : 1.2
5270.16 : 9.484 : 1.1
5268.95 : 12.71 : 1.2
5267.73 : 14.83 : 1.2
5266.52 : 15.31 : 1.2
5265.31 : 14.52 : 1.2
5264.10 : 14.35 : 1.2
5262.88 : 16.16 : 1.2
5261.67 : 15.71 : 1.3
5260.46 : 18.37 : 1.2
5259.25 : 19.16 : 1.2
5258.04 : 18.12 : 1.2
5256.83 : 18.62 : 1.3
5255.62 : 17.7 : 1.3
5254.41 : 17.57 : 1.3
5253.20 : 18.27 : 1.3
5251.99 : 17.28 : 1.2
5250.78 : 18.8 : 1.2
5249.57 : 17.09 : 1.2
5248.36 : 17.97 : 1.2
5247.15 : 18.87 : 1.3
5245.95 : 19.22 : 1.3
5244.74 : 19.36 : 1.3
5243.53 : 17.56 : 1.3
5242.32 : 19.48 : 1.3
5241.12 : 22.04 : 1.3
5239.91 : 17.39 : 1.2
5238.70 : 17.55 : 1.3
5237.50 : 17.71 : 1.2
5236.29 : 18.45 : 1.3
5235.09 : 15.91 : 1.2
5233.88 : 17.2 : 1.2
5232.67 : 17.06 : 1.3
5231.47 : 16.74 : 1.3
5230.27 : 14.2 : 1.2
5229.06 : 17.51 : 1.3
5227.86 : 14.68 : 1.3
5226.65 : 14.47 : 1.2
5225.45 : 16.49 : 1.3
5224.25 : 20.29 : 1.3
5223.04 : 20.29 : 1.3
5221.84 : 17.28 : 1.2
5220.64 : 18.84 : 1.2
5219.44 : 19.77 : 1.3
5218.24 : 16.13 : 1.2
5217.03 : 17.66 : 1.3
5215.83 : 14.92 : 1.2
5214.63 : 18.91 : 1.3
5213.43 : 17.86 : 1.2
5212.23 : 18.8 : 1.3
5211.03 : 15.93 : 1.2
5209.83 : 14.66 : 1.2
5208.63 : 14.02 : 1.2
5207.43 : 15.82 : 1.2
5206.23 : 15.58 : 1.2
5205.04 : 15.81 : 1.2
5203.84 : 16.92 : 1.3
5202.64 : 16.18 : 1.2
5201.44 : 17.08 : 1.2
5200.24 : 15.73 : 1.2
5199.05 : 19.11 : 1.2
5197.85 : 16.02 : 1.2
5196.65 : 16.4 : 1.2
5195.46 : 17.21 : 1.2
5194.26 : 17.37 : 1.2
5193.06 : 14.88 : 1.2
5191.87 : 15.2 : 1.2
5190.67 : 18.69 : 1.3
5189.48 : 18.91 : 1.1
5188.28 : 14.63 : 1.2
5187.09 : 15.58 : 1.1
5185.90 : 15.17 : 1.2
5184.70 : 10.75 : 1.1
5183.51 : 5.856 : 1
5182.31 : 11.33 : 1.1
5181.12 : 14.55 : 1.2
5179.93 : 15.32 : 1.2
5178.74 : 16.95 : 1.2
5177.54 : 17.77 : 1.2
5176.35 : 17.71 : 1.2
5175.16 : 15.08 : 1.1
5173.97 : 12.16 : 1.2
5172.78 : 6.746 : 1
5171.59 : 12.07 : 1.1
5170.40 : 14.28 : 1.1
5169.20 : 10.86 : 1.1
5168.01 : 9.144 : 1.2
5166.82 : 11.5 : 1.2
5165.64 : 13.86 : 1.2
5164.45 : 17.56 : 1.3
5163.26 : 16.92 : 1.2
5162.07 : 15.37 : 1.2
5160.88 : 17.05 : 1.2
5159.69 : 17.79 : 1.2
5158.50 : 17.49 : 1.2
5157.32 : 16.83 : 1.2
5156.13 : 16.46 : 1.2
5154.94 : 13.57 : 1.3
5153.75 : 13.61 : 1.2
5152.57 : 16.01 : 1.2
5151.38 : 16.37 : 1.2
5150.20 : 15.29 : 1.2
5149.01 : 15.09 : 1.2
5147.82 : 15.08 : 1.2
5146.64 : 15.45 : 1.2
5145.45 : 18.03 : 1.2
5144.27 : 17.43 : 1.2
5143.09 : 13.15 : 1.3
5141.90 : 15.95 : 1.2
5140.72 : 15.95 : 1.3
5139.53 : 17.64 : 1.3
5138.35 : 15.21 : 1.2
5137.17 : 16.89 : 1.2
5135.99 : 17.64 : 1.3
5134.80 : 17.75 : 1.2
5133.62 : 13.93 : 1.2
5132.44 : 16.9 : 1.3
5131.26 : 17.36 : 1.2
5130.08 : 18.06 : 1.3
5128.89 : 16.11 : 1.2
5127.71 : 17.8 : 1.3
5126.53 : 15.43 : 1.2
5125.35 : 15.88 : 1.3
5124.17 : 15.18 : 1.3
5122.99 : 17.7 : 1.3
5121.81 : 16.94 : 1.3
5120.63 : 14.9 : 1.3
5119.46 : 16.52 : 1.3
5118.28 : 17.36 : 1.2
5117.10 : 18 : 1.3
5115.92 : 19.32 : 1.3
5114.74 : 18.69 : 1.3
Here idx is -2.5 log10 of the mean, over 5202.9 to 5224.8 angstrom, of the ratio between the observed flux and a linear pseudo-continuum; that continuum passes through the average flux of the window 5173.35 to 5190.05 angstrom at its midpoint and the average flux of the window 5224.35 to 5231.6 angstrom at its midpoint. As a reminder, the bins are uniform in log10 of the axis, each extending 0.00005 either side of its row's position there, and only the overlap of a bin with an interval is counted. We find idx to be -0.11 mag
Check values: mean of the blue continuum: 14.4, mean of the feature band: 17.2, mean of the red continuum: 15.9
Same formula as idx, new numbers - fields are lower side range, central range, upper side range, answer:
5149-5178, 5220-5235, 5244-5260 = 0.01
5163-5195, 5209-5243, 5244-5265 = -0.07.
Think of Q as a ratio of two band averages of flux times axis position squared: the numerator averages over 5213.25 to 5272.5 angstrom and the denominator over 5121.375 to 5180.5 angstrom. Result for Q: 1.15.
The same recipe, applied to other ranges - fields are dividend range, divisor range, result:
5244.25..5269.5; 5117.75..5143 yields 1.09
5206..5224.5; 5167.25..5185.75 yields 1.38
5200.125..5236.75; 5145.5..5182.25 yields 1.16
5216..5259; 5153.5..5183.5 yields 1.28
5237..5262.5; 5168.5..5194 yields 1.33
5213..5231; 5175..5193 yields 1.18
